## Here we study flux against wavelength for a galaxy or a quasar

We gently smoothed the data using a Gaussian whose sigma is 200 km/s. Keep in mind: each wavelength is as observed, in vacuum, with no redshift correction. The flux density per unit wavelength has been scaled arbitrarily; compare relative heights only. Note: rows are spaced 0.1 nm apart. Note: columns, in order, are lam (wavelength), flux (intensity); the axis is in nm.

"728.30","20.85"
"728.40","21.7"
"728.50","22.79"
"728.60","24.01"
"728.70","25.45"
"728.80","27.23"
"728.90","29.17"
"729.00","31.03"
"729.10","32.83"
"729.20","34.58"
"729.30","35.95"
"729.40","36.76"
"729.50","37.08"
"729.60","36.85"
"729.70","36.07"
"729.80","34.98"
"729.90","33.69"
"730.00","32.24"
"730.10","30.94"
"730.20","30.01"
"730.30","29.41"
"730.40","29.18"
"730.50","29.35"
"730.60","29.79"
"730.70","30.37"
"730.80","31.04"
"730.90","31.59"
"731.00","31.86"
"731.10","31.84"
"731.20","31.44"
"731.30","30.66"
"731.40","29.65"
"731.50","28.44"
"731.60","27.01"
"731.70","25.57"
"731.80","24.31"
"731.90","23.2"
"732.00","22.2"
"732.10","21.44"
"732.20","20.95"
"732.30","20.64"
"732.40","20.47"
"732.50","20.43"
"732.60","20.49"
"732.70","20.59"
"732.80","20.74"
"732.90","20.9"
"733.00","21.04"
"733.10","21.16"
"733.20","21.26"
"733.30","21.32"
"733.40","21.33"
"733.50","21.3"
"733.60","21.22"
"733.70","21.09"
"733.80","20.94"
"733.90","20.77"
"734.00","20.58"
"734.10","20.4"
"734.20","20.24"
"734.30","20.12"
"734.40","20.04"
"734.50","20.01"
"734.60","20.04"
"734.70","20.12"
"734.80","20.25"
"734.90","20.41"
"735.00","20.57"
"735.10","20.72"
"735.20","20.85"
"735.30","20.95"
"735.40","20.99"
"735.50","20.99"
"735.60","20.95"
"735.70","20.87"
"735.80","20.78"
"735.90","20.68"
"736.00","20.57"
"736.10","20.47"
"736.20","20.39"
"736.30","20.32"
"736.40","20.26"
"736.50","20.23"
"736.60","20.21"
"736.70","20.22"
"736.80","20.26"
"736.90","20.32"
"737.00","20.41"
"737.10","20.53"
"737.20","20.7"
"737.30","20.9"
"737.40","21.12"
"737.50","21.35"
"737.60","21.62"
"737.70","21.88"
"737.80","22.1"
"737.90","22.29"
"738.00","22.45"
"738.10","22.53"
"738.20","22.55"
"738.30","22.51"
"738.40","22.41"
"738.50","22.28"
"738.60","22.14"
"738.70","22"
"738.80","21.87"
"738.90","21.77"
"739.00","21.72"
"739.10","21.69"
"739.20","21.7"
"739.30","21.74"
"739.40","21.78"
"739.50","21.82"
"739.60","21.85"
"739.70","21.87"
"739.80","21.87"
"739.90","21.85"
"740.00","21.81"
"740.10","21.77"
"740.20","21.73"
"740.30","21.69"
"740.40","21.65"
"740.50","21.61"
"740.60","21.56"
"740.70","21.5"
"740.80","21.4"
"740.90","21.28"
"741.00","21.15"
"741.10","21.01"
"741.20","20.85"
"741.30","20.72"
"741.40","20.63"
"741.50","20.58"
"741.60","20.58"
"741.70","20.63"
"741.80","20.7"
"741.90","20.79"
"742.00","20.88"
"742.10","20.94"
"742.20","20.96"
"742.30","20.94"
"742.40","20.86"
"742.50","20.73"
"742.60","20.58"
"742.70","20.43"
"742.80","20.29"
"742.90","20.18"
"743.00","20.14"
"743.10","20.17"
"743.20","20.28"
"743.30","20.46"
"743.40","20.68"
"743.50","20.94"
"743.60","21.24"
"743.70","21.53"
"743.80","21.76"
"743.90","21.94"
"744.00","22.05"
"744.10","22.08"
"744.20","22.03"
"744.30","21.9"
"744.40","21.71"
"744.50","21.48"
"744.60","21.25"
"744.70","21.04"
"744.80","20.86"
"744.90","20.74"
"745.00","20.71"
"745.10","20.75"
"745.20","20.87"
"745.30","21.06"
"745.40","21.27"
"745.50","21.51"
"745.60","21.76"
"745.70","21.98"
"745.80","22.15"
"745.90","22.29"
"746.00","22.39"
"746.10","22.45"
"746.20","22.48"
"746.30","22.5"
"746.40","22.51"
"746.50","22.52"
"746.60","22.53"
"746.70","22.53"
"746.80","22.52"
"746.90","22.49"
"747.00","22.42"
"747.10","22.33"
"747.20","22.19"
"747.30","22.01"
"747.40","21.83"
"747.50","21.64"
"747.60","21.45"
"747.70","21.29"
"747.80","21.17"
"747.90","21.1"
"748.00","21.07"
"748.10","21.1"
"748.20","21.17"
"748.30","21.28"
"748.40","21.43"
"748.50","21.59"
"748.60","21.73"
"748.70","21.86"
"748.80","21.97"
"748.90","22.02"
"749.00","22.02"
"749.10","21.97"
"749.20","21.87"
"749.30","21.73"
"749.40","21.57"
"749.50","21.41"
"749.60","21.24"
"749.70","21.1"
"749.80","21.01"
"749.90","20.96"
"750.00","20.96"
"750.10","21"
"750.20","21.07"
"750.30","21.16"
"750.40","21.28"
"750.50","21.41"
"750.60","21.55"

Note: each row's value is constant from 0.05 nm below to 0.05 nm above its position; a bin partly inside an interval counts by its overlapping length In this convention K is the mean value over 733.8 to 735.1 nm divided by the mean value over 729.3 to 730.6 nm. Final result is 0.6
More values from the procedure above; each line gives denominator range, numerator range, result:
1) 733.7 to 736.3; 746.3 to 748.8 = 1.06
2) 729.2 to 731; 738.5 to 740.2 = 0.67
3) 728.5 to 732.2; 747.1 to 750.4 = 0.72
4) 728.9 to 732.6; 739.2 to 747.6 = 0.73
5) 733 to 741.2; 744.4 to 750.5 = 1.02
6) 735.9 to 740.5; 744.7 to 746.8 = 1.02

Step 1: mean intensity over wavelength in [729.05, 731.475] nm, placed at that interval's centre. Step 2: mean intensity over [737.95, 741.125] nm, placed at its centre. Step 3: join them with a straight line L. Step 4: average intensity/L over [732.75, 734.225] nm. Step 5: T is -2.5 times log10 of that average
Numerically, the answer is 0.341 mag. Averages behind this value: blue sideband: 32.4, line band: 21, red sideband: 21.8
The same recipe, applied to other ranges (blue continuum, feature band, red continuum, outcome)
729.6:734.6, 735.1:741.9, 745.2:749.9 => 0.12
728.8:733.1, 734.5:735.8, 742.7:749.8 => 0.27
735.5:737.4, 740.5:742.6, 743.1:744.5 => 0.01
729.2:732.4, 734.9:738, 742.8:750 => 0.27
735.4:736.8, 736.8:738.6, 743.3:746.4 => -0.05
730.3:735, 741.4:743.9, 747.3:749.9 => 0.08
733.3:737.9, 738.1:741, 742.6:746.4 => -0.04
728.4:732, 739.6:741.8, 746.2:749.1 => 0.18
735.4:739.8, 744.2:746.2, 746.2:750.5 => 0.00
